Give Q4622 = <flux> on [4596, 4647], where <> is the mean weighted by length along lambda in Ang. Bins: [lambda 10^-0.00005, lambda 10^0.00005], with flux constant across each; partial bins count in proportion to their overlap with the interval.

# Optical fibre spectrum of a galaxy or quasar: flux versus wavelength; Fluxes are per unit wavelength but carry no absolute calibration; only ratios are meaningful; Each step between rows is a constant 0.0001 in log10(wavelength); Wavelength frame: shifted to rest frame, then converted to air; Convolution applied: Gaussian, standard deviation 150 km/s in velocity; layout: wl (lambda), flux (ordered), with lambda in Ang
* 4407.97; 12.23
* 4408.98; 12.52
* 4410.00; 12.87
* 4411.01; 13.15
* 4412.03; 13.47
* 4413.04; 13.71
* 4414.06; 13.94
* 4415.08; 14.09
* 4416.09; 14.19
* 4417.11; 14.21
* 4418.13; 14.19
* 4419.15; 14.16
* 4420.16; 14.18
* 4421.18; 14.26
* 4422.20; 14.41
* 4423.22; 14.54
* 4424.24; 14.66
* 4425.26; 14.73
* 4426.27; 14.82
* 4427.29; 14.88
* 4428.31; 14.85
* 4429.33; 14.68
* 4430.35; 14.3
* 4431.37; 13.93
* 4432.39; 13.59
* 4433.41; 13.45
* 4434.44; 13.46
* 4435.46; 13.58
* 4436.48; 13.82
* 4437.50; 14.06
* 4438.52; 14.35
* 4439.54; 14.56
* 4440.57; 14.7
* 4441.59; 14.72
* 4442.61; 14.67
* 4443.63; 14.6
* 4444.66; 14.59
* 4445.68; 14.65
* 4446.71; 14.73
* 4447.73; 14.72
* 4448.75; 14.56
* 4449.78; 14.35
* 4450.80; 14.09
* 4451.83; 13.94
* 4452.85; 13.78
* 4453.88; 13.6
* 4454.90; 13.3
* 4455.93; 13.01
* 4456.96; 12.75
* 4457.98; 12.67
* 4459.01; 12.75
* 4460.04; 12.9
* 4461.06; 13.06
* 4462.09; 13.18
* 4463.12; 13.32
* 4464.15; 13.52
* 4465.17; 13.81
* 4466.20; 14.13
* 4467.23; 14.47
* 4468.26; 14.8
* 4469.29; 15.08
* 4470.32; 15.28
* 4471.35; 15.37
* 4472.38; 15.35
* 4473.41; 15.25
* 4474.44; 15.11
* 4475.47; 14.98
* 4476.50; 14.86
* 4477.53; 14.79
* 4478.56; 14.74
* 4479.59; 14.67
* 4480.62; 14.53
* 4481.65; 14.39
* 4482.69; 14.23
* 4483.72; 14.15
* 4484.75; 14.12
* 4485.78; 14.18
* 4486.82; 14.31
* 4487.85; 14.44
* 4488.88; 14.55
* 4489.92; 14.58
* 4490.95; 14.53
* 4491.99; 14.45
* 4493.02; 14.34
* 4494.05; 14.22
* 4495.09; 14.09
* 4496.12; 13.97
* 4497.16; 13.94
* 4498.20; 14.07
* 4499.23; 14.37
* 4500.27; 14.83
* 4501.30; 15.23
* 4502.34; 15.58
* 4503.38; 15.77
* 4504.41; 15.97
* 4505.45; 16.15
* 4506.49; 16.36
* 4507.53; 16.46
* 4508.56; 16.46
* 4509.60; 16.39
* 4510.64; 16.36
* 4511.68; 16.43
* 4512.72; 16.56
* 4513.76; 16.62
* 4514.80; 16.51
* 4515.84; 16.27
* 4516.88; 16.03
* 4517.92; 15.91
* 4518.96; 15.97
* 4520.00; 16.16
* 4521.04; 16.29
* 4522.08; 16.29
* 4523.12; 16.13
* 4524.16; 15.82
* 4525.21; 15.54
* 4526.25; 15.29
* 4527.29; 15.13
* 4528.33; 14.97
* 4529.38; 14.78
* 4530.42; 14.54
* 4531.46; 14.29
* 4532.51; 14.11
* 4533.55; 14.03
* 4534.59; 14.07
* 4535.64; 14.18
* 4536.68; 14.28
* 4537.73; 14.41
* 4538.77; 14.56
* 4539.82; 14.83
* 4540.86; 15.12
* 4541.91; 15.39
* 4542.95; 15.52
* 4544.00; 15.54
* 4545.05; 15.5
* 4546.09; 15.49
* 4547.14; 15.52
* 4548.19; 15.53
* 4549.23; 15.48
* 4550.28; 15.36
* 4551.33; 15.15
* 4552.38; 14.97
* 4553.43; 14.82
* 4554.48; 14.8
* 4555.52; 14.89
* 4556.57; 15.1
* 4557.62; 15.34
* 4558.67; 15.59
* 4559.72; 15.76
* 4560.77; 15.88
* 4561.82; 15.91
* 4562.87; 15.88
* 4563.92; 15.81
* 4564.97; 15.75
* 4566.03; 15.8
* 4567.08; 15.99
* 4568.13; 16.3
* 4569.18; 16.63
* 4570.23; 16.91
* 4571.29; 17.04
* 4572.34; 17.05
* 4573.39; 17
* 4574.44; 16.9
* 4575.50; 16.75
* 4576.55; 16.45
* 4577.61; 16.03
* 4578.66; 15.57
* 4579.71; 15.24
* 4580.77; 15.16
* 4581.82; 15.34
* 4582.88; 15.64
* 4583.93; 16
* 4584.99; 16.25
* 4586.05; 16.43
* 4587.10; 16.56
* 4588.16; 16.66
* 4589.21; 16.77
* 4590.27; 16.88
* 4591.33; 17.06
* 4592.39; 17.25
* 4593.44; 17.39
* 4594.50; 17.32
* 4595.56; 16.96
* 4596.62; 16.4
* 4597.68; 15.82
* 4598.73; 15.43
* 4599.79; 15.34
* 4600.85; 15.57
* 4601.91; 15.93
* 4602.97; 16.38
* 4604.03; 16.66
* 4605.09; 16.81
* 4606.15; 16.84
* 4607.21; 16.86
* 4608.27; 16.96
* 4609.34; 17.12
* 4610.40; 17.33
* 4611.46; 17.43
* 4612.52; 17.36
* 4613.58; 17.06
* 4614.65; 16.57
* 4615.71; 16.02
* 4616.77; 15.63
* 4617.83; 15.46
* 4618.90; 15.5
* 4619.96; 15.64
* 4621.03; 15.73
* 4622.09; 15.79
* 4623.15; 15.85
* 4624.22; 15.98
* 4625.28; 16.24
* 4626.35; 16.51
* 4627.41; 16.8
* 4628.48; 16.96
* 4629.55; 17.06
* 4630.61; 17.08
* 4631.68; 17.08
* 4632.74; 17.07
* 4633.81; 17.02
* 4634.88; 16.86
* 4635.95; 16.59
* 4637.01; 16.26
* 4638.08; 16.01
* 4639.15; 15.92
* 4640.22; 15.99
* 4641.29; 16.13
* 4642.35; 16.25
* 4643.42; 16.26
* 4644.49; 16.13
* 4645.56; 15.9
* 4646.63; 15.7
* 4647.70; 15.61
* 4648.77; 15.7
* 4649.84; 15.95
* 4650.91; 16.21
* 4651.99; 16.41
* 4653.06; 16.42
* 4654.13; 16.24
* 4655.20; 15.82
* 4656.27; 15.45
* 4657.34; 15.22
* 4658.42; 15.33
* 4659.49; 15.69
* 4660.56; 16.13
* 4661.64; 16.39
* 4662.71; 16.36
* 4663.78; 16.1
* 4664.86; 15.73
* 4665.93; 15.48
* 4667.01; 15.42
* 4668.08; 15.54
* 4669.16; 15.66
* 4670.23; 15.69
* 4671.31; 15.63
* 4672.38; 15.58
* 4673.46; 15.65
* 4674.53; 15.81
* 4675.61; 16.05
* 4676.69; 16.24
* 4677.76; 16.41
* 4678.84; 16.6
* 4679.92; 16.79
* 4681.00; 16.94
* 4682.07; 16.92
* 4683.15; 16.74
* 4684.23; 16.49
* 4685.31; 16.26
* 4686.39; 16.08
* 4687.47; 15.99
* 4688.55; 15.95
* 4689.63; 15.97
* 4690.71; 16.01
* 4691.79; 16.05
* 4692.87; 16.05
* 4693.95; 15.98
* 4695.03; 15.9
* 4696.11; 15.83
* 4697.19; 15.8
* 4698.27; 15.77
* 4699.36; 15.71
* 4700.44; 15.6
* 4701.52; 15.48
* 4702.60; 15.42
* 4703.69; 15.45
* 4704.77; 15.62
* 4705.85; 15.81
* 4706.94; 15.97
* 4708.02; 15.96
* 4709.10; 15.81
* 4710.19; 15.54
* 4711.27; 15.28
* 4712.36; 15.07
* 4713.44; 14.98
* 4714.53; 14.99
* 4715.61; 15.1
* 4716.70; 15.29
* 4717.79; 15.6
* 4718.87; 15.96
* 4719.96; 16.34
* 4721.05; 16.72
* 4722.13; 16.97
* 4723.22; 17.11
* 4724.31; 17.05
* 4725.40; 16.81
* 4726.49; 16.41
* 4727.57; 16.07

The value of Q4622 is 16.4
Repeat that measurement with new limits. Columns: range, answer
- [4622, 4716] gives 16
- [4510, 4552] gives 15.4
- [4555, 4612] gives 16.3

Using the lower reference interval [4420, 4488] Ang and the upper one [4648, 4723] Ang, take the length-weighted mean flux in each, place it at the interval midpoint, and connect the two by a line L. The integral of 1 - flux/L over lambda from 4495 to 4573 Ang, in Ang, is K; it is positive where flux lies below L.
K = -3.6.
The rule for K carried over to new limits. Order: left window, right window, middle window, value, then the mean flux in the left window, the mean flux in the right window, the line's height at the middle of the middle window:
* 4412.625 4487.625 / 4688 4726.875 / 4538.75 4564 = -0.8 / 14.2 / 15.9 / 14.9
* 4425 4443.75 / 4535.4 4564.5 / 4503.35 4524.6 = -1.8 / 14.3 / 15.3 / 15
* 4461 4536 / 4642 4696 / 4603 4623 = -1.0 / 15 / 16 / 15.7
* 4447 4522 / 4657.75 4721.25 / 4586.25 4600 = -1.1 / 14.8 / 15.9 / 15.3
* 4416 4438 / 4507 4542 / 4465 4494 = 0.5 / 14.2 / 15.5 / 14.9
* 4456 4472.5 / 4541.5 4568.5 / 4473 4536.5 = -2.4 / 13.8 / 15.5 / 14.6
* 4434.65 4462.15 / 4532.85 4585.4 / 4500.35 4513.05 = -1.1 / 13.9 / 15.6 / 14.8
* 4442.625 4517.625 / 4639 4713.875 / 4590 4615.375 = -2.0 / 14.7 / 15.9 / 15.5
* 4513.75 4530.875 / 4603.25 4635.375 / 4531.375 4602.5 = 1.7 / 15.8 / 16.6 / 16.1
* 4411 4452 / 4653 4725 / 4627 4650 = -1.2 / 14.3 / 15.9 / 15.6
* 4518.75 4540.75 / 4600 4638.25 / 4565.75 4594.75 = -1.1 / 15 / 16.5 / 15.9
